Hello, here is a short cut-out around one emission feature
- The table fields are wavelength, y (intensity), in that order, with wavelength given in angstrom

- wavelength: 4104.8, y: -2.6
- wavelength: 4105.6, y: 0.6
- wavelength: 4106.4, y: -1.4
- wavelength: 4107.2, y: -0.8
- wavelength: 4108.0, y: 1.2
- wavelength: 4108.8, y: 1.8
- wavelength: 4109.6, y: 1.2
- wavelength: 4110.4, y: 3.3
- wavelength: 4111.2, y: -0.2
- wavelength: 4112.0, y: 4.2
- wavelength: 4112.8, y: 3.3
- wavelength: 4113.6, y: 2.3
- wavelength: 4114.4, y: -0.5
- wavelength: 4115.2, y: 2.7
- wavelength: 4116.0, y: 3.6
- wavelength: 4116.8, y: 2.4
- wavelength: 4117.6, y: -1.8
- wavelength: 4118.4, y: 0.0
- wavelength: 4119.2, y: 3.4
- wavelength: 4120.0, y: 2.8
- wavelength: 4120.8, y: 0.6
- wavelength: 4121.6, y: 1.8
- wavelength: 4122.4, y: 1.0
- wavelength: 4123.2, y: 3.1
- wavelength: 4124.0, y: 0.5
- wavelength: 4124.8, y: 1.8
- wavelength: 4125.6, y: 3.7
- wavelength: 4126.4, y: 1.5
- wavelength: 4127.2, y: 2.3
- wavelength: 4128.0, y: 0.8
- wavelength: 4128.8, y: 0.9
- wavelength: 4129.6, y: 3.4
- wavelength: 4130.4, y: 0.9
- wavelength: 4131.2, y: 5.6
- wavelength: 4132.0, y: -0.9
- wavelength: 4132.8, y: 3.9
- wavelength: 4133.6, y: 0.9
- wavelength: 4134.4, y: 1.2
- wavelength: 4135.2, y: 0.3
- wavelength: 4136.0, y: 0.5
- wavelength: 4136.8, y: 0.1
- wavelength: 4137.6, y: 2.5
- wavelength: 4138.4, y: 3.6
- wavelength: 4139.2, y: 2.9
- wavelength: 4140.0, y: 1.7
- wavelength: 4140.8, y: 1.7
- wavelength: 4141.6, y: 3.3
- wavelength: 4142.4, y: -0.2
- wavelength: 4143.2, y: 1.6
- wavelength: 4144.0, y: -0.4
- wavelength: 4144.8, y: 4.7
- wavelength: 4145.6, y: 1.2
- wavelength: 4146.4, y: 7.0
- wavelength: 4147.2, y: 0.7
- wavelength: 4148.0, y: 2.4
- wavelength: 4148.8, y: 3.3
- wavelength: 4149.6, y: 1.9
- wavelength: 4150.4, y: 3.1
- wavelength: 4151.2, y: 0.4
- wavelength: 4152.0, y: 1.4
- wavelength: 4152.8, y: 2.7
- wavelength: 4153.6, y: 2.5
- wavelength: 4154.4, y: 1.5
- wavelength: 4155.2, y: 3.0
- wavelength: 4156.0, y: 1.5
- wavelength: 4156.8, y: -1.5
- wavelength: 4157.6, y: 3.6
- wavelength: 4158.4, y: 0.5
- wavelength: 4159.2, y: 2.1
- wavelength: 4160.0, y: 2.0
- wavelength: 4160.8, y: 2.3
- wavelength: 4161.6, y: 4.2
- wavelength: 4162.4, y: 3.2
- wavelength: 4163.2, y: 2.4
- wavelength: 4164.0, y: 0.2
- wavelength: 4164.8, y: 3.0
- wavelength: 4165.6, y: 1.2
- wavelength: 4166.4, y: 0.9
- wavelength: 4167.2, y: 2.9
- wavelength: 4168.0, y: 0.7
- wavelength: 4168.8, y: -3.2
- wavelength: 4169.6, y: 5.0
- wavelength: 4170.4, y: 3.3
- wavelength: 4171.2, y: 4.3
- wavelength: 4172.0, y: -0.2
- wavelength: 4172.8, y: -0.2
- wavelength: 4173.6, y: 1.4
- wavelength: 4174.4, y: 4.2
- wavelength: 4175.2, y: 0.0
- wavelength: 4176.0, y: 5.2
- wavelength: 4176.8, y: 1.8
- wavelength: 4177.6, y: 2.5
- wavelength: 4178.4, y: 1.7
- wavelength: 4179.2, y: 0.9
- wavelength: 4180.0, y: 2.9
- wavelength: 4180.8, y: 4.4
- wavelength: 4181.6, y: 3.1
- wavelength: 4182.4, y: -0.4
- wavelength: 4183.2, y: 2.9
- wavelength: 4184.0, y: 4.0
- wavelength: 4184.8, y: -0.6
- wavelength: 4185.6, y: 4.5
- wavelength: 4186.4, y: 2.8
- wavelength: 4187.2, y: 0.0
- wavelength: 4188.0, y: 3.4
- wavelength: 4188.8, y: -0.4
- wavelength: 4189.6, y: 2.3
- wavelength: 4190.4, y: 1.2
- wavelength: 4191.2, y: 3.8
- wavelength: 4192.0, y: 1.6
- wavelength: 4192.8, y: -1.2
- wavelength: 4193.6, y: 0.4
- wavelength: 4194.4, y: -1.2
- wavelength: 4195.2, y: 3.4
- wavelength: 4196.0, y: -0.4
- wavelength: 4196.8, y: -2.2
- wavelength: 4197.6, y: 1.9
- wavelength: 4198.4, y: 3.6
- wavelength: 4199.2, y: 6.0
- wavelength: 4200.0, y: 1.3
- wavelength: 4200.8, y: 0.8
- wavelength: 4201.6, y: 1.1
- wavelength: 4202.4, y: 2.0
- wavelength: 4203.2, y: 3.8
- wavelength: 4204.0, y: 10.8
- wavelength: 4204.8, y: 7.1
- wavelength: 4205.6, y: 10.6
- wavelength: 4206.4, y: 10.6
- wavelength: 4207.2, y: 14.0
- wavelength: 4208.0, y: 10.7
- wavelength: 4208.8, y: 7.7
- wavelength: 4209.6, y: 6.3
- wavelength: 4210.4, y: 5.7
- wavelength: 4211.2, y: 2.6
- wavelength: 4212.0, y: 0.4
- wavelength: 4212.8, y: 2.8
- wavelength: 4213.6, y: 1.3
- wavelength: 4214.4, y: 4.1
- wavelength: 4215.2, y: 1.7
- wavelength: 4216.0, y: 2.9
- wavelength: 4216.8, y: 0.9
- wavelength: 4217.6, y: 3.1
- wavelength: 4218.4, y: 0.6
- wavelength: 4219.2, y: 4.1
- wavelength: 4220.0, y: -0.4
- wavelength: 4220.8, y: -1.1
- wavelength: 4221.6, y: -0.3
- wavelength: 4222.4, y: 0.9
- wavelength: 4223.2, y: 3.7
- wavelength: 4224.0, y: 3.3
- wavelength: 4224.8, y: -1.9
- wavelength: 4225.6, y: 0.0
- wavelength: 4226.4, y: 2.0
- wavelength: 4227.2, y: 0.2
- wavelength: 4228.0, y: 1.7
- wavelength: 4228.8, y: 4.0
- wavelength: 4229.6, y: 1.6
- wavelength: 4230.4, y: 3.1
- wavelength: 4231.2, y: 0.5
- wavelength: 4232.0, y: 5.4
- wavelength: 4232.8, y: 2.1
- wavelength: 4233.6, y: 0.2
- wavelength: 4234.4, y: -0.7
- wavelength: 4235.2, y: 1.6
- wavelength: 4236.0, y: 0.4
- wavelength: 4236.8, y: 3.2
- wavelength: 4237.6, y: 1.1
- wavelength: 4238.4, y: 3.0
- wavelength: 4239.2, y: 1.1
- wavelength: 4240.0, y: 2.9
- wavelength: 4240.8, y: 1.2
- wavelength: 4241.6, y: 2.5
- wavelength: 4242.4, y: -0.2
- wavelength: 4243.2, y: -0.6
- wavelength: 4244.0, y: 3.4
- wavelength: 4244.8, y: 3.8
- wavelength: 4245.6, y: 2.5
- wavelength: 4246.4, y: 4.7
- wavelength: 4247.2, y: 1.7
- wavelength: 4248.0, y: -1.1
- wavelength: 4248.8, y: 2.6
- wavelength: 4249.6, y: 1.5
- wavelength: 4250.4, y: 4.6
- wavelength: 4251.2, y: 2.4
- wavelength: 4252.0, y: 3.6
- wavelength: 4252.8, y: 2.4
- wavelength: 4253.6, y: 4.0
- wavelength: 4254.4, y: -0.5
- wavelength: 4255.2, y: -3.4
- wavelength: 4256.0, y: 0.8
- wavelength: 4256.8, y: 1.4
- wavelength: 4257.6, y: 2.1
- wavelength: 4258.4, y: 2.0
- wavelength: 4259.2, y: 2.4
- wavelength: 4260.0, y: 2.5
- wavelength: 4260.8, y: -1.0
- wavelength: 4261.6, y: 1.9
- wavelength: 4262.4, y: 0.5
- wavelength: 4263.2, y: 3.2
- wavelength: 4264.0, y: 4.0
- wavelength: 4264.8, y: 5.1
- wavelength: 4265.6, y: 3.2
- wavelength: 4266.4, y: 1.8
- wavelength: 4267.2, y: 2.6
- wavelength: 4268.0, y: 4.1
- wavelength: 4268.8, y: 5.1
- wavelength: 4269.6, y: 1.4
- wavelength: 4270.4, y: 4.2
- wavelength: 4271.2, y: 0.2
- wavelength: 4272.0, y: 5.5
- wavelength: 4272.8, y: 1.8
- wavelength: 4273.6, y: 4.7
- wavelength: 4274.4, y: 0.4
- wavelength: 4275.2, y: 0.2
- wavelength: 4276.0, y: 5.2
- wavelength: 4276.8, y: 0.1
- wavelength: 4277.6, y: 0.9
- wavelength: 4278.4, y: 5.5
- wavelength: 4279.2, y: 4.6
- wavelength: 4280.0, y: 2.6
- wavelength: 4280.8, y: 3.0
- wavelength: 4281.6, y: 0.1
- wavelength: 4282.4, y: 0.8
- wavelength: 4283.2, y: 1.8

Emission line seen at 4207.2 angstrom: [O II]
